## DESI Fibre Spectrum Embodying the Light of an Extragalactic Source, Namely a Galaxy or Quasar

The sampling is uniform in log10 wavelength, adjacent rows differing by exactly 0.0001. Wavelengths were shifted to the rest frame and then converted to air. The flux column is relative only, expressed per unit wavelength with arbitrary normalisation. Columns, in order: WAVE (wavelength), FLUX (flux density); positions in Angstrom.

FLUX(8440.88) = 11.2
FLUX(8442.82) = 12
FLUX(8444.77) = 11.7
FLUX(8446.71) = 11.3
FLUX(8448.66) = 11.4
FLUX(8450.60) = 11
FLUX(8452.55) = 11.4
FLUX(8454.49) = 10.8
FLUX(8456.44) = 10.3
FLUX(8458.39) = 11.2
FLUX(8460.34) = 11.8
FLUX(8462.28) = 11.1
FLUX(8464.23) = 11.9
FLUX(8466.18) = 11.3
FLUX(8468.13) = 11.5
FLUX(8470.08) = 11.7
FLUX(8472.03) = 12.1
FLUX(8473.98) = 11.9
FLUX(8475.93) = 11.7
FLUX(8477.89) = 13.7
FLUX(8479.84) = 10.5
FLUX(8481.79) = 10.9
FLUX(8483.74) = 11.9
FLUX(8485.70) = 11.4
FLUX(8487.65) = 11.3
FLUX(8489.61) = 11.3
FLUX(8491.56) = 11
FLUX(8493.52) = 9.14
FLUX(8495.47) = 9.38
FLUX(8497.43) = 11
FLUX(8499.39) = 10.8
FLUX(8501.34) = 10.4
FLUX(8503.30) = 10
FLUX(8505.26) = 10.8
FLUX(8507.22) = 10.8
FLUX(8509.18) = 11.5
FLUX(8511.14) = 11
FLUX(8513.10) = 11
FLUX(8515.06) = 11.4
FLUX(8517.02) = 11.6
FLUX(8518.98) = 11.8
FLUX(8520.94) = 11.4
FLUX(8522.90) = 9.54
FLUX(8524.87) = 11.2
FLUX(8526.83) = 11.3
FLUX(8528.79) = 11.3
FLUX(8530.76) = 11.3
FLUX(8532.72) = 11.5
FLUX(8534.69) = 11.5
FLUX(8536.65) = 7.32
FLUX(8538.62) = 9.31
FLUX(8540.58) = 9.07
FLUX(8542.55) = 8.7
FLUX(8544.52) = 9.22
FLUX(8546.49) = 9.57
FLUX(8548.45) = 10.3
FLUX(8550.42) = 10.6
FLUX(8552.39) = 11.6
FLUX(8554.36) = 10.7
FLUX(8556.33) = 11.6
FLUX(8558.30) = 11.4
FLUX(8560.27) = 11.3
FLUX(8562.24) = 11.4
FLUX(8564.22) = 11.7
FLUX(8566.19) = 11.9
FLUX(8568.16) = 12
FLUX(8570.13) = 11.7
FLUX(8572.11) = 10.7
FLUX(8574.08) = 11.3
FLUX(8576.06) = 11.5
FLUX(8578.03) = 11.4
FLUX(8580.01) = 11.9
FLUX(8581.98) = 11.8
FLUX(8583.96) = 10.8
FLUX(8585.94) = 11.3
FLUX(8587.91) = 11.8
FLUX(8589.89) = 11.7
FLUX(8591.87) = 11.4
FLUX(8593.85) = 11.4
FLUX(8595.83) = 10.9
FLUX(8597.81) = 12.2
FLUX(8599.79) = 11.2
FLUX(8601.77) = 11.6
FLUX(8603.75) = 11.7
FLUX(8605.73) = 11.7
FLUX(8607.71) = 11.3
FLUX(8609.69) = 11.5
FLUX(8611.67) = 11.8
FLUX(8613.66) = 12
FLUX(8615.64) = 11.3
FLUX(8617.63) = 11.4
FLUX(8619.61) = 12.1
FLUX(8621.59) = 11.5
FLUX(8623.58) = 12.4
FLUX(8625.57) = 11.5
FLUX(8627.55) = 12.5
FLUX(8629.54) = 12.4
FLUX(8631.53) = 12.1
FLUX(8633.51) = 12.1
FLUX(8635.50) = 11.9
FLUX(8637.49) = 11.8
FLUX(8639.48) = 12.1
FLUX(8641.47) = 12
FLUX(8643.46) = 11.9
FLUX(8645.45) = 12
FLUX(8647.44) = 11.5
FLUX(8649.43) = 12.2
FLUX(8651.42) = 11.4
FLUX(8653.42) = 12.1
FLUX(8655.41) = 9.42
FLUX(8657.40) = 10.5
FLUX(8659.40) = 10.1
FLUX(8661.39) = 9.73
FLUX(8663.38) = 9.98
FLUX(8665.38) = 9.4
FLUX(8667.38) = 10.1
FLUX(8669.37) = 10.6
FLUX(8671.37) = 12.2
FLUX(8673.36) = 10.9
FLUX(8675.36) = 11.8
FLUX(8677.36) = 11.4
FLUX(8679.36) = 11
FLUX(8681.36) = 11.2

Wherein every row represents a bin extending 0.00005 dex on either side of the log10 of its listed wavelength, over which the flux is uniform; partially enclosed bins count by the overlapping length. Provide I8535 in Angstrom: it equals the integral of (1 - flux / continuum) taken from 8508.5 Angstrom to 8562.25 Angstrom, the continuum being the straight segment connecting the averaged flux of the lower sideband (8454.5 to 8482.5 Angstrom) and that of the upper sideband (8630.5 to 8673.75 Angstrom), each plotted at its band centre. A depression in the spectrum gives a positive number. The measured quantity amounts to 3.4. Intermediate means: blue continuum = 11.5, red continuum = 11.2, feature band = 10.7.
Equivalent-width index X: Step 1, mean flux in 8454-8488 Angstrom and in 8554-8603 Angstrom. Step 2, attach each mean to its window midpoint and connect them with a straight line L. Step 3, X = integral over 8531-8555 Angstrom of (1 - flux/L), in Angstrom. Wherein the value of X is 3.1 Angstrom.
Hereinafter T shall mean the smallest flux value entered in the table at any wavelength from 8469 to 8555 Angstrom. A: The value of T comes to 7.32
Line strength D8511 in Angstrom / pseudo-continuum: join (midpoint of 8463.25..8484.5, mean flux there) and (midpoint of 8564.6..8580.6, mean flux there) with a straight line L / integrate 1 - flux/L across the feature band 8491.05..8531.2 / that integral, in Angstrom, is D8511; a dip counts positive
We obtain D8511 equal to 2.9 Angstrom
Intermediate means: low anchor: 11.7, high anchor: 11.5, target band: 10.8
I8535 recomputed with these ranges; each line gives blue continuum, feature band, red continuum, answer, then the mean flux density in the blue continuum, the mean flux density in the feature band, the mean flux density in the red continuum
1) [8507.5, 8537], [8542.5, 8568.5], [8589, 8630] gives 0.9 Angstrom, 11.1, 10.9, 11.7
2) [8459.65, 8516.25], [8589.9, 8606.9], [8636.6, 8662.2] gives -0.4 Angstrom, 11.2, 11.5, 11.3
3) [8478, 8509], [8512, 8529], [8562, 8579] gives -0.2 Angstrom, 10.8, 11.2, 11.5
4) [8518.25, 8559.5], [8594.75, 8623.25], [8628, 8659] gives -0.8 Angstrom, 10.5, 11.6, 11.7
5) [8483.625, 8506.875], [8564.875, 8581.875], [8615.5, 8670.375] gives -0.8 Angstrom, 10.7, 11.6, 11.4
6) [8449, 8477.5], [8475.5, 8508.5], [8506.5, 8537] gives 0.9 Angstrom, 11.5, 10.9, 11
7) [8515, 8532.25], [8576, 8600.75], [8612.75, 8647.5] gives 0.3 Angstrom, 11.2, 11.5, 11.9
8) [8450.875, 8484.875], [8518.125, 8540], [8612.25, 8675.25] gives 1.6 Angstrom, 11.5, 10.6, 11.4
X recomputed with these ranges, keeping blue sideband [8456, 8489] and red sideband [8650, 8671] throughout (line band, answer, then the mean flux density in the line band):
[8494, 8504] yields 0.99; 10.3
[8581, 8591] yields -0.56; 11.5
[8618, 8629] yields -1.38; 12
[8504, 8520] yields 0.14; 11.2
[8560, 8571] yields -0.69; 11.7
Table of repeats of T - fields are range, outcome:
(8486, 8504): 9.14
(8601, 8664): 9.42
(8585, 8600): 10.9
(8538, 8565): 8.7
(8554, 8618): 10.7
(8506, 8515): 10.8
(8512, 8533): 9.54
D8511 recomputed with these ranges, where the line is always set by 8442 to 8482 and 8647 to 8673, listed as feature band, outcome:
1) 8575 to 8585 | -0.4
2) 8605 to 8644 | -3.7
